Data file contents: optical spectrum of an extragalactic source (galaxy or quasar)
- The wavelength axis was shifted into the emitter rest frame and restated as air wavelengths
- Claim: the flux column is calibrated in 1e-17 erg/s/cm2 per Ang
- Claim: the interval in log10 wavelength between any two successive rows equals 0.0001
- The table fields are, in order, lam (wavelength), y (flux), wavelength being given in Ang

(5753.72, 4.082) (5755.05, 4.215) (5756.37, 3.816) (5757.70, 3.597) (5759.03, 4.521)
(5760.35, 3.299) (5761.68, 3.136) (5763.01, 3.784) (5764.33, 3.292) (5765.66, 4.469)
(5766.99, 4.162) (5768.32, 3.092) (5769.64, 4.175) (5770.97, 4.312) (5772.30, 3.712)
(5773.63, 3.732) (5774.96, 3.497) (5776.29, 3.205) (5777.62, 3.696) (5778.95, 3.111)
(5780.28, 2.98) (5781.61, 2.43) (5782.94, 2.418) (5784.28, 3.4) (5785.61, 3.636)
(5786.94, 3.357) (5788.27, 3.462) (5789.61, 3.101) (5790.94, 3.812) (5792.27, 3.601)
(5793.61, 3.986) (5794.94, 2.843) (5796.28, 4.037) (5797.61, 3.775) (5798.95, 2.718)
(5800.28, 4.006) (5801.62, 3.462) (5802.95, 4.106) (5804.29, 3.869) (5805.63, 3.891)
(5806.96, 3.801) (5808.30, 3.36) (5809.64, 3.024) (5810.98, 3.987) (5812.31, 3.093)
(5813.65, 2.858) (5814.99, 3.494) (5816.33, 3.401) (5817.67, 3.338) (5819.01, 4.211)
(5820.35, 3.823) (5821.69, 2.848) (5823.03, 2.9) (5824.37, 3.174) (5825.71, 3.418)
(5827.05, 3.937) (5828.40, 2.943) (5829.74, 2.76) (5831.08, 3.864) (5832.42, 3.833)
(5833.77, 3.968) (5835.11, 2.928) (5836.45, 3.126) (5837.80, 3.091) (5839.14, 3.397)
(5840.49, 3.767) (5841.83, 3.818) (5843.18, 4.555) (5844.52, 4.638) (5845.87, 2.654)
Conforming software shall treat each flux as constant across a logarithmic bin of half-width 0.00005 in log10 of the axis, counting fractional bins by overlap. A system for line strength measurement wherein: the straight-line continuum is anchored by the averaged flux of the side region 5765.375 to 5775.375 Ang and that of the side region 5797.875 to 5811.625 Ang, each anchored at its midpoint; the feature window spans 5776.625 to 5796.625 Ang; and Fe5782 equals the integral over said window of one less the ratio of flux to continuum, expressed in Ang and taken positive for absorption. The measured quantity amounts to 2.37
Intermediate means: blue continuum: 3.88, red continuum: 3.62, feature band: 3.31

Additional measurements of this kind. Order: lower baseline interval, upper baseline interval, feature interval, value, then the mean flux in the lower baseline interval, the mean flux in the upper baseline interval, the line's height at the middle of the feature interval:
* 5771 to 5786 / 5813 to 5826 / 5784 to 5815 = -1.97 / 3.29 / 3.35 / 3.32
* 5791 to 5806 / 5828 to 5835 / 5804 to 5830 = 1.00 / 3.66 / 3.45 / 3.55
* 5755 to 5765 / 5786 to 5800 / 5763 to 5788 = 0.71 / 3.68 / 3.49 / 3.59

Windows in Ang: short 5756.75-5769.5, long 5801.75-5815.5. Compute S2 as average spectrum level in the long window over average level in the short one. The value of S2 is 1.0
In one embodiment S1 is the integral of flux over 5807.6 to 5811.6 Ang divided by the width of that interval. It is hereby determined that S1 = 3.45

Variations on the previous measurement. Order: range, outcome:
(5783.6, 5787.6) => 3.46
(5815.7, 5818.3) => 3.37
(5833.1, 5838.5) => 3.28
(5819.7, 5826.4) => 3.24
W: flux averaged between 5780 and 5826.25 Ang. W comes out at 3.42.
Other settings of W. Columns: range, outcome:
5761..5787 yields 3.48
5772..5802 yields 3.39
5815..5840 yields 3.39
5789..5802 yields 3.54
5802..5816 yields 3.54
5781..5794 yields 3.31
